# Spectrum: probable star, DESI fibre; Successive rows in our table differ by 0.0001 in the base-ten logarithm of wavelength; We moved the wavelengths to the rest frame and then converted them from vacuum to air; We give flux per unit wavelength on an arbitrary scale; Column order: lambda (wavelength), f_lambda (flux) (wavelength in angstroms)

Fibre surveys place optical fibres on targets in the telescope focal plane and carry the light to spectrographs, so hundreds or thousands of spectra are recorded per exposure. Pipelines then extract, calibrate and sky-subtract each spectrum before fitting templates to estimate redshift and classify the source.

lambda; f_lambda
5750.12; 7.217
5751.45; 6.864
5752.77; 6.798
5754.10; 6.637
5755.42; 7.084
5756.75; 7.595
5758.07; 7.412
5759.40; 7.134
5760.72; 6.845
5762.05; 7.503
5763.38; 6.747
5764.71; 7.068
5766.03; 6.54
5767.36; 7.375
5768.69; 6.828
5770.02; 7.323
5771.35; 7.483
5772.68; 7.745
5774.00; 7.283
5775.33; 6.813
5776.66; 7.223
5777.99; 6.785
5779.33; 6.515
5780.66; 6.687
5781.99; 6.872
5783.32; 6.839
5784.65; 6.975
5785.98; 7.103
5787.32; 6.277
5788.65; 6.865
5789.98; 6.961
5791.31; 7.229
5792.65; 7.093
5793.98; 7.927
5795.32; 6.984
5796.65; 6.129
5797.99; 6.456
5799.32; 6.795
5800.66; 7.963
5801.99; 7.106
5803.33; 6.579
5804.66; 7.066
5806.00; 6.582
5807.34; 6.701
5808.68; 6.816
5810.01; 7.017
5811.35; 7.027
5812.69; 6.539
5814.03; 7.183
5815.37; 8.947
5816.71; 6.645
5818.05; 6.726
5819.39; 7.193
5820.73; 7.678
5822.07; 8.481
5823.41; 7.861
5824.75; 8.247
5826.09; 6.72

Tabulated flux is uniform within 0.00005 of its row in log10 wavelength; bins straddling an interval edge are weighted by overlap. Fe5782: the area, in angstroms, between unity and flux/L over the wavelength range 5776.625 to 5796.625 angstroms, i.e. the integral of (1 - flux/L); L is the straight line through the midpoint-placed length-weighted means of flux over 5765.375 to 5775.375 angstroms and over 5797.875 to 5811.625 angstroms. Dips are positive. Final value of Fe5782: 0.4 angstroms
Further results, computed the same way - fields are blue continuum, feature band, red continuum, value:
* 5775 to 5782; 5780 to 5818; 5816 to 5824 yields 0.7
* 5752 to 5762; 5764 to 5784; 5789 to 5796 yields 0.4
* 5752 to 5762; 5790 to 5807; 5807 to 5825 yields 0.7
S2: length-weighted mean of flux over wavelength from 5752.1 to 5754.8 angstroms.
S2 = 6.73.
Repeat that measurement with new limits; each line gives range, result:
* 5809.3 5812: 7.03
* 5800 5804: 7.23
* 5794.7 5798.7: 6.53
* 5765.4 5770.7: 7.01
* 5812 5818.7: 7.2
